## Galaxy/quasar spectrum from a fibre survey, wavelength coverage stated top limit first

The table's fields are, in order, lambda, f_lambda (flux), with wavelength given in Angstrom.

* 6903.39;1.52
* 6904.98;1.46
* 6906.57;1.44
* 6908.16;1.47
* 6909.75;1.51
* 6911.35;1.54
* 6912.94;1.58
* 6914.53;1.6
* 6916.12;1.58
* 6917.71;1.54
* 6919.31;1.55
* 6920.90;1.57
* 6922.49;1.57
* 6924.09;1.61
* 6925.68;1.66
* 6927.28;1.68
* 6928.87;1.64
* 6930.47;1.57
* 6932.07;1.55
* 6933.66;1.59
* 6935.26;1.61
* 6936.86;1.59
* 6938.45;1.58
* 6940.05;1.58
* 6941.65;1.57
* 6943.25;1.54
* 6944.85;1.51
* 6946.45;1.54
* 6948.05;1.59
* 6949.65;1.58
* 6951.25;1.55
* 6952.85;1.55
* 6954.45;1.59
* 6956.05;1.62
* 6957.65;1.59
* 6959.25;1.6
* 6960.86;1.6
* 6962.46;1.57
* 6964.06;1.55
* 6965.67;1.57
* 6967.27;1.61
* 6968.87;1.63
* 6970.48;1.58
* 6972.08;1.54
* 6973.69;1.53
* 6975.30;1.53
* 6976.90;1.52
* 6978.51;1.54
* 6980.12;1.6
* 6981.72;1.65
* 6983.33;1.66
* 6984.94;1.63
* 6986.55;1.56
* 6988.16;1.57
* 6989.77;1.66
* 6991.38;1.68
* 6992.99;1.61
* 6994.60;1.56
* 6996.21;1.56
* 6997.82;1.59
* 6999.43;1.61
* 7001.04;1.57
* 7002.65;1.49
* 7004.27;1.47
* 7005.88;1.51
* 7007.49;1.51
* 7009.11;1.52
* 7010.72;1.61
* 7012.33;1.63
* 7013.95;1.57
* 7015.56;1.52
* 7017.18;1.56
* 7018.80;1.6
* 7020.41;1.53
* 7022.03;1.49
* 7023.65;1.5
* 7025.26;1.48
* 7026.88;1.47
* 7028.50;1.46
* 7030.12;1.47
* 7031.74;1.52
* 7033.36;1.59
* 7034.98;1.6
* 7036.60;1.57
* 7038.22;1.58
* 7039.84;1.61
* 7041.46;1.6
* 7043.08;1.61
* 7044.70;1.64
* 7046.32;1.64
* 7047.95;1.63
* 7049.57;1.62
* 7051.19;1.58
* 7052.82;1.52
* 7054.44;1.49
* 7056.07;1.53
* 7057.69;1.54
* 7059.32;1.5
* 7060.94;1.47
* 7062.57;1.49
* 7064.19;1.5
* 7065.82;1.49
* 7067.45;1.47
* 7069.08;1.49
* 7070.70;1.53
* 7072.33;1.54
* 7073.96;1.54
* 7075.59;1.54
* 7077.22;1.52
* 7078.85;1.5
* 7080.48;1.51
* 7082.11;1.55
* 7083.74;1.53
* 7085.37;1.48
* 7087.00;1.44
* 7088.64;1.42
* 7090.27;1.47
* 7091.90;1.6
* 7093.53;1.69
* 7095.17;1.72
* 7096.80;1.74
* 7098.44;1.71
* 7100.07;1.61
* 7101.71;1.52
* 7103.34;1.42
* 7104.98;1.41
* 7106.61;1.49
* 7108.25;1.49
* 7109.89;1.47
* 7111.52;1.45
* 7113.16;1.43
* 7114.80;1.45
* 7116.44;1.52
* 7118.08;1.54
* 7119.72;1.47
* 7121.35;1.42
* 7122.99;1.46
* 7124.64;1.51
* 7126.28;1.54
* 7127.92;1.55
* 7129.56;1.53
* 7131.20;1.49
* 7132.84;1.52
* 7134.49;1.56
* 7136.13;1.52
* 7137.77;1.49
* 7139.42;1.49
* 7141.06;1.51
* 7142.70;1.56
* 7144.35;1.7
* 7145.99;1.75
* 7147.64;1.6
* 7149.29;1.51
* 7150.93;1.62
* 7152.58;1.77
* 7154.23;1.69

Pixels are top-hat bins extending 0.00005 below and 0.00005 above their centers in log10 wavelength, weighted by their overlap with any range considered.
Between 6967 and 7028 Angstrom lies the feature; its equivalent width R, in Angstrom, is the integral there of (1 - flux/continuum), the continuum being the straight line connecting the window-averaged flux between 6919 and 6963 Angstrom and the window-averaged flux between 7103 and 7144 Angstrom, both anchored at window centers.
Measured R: -0.3 Angstrom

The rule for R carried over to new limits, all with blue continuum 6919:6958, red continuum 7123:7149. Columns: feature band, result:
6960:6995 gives -0.3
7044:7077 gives 0.6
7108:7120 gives 0.6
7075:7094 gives 0.5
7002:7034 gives 0.9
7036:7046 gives -0.2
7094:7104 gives -0.4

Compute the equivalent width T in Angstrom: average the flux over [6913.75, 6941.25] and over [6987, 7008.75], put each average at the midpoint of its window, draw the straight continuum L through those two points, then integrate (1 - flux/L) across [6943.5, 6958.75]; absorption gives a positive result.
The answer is 0.1 Angstrom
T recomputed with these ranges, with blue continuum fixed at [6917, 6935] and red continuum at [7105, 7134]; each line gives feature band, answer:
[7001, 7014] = 0.1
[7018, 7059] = -0.6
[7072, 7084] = -0.1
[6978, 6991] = -0.4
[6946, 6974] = -0.1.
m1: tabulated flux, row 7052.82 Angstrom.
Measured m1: 1.52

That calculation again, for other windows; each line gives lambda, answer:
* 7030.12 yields 1.47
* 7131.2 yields 1.49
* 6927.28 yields 1.68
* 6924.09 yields 1.61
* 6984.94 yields 1.63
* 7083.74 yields 1.53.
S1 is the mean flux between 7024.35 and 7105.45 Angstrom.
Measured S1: 1.54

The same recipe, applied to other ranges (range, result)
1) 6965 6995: 1.59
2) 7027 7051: 1.58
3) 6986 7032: 1.55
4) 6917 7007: 1.58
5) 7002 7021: 1.54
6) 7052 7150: 1.52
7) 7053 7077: 1.51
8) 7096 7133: 1.51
